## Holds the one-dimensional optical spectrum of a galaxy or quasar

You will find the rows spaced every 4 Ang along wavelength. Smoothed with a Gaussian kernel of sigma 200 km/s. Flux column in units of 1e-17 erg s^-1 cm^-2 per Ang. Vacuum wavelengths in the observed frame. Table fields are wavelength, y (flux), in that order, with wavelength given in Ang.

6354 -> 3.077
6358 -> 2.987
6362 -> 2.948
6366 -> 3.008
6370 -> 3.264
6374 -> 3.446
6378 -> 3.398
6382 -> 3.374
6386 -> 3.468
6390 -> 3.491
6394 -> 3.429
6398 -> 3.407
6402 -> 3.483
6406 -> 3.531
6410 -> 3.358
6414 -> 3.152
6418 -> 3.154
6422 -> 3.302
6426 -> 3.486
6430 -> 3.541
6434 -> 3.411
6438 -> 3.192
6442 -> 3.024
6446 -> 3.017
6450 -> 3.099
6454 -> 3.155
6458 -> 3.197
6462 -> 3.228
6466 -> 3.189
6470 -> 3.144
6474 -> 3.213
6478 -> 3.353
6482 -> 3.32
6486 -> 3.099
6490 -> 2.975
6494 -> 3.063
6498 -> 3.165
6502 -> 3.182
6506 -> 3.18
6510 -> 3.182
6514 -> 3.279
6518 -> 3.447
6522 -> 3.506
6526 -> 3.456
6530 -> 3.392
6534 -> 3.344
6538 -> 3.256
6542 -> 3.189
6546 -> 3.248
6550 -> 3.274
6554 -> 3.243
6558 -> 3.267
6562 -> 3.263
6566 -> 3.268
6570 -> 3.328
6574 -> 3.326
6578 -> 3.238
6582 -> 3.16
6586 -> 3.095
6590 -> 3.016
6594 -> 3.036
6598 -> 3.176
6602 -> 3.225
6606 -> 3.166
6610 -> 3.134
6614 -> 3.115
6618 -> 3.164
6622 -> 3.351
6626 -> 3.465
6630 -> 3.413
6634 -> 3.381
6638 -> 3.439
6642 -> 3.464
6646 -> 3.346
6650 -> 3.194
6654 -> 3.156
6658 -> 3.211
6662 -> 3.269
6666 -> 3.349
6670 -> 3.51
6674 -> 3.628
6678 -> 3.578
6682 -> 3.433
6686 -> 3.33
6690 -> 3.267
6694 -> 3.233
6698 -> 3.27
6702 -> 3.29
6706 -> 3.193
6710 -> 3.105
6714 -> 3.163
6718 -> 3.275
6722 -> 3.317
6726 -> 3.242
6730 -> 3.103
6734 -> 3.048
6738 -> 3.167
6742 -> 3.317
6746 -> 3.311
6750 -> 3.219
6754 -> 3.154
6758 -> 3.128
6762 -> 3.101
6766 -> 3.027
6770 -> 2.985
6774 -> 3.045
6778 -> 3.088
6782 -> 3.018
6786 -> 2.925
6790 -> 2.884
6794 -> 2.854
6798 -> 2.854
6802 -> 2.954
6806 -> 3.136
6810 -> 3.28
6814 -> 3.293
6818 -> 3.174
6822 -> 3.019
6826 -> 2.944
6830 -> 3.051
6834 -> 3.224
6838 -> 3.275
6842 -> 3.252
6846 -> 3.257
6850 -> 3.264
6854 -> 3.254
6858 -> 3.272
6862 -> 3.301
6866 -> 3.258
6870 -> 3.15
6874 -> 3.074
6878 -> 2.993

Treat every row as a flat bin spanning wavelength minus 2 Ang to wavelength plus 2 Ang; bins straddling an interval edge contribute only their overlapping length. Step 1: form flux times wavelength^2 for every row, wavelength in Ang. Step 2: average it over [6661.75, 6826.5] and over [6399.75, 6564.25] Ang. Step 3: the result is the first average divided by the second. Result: 1.06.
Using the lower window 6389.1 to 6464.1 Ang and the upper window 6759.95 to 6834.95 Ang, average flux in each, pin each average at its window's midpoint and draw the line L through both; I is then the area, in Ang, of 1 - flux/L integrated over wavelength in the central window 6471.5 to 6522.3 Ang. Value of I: 0.5 Ang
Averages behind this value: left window 3.29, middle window 3.22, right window 3.04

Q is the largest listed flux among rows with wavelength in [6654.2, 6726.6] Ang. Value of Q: 3.628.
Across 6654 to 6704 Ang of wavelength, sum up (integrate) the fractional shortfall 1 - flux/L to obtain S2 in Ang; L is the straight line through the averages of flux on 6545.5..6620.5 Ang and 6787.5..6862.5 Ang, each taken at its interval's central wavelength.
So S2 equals -2.9 Ang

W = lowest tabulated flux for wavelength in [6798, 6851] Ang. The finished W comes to 2.854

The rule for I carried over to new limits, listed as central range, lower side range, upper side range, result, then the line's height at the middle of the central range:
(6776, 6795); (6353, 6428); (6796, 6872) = 1.34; 3.18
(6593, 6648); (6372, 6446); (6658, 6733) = 0.60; 3.32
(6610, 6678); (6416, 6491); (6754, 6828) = -4.86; 3.12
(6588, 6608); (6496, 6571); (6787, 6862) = 0.79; 3.25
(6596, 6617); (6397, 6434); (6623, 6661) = 1.15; 3.35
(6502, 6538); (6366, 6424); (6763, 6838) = -0.75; 3.27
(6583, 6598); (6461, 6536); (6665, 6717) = 0.98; 3.29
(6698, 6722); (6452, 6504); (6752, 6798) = -1.36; 3.05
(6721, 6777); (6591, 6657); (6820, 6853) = 0.92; 3.2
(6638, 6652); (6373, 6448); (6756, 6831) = -0.84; 3.16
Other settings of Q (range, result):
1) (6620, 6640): 3.465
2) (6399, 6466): 3.541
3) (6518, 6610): 3.506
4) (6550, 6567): 3.274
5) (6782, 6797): 3.018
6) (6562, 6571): 3.328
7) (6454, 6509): 3.353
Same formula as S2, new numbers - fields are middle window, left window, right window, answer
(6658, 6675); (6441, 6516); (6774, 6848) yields -1.55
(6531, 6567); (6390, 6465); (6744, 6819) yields -0.54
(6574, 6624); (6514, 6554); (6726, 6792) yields 1.61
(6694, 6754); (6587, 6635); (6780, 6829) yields -2.10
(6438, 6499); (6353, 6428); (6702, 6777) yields 2.31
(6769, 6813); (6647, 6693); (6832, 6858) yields 3.71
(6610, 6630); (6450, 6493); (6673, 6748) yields -0.22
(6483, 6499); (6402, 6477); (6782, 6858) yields 0.73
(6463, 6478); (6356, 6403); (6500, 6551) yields 0.44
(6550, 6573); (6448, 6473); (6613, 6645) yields 0.04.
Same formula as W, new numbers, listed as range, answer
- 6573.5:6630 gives 3.016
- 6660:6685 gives 3.269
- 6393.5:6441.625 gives 3.152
